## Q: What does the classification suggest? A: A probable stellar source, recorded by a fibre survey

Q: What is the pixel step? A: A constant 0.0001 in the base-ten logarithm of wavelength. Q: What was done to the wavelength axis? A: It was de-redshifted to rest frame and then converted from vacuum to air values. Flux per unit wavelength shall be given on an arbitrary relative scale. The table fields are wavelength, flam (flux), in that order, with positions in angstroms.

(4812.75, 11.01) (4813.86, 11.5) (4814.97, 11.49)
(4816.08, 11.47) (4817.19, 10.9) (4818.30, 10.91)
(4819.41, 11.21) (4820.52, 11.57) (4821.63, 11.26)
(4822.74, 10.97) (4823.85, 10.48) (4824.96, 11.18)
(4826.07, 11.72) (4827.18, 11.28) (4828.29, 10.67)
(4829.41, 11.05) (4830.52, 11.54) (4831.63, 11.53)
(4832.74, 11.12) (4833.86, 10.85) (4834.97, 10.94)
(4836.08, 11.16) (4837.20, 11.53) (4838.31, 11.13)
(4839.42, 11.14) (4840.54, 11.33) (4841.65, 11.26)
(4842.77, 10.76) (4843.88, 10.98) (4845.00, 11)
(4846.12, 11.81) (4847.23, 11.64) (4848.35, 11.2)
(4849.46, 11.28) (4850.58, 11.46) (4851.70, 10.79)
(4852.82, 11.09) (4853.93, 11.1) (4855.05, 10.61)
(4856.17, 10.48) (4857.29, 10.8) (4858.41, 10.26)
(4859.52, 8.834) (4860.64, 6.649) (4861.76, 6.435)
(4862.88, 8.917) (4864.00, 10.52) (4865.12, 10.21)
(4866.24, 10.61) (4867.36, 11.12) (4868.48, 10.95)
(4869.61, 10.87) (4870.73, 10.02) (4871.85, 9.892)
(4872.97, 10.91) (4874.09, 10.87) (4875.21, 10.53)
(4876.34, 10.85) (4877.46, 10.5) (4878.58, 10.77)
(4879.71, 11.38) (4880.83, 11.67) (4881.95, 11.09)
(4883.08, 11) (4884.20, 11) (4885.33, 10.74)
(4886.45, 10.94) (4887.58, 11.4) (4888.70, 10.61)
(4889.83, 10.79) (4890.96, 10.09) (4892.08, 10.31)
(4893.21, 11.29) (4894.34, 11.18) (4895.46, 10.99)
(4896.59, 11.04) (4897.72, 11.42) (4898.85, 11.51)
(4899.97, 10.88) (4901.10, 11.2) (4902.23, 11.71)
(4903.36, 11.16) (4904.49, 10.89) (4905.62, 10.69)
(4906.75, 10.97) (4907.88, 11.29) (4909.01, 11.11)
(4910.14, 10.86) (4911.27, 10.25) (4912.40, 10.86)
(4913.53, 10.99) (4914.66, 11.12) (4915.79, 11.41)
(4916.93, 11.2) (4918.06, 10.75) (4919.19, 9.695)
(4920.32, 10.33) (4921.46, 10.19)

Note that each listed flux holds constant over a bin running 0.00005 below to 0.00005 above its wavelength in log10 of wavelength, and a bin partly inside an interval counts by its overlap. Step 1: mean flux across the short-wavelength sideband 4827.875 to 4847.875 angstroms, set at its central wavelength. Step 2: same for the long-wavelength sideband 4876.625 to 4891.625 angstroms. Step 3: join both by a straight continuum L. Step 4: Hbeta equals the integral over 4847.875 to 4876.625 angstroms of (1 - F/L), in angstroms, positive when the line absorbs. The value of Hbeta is 2.02 angstroms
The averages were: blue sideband 11.2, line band 10.3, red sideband 10.9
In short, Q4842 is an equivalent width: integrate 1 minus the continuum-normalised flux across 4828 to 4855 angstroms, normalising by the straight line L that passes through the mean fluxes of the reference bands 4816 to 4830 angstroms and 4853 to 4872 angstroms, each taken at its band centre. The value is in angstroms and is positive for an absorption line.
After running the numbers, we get -1.6 angstroms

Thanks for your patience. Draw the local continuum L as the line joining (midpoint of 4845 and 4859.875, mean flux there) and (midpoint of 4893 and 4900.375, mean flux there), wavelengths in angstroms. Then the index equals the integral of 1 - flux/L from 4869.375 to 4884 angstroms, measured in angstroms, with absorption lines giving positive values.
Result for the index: 0.4 angstroms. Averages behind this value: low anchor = 10.9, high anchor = 11.2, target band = 10.8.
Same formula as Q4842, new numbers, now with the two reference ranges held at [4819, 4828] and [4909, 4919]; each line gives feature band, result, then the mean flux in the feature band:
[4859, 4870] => 1.6 angstroms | 9.49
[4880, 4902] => -0.1 angstroms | 11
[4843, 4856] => 0.0 angstroms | 11.1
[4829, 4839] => 0.0 angstroms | 11.2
